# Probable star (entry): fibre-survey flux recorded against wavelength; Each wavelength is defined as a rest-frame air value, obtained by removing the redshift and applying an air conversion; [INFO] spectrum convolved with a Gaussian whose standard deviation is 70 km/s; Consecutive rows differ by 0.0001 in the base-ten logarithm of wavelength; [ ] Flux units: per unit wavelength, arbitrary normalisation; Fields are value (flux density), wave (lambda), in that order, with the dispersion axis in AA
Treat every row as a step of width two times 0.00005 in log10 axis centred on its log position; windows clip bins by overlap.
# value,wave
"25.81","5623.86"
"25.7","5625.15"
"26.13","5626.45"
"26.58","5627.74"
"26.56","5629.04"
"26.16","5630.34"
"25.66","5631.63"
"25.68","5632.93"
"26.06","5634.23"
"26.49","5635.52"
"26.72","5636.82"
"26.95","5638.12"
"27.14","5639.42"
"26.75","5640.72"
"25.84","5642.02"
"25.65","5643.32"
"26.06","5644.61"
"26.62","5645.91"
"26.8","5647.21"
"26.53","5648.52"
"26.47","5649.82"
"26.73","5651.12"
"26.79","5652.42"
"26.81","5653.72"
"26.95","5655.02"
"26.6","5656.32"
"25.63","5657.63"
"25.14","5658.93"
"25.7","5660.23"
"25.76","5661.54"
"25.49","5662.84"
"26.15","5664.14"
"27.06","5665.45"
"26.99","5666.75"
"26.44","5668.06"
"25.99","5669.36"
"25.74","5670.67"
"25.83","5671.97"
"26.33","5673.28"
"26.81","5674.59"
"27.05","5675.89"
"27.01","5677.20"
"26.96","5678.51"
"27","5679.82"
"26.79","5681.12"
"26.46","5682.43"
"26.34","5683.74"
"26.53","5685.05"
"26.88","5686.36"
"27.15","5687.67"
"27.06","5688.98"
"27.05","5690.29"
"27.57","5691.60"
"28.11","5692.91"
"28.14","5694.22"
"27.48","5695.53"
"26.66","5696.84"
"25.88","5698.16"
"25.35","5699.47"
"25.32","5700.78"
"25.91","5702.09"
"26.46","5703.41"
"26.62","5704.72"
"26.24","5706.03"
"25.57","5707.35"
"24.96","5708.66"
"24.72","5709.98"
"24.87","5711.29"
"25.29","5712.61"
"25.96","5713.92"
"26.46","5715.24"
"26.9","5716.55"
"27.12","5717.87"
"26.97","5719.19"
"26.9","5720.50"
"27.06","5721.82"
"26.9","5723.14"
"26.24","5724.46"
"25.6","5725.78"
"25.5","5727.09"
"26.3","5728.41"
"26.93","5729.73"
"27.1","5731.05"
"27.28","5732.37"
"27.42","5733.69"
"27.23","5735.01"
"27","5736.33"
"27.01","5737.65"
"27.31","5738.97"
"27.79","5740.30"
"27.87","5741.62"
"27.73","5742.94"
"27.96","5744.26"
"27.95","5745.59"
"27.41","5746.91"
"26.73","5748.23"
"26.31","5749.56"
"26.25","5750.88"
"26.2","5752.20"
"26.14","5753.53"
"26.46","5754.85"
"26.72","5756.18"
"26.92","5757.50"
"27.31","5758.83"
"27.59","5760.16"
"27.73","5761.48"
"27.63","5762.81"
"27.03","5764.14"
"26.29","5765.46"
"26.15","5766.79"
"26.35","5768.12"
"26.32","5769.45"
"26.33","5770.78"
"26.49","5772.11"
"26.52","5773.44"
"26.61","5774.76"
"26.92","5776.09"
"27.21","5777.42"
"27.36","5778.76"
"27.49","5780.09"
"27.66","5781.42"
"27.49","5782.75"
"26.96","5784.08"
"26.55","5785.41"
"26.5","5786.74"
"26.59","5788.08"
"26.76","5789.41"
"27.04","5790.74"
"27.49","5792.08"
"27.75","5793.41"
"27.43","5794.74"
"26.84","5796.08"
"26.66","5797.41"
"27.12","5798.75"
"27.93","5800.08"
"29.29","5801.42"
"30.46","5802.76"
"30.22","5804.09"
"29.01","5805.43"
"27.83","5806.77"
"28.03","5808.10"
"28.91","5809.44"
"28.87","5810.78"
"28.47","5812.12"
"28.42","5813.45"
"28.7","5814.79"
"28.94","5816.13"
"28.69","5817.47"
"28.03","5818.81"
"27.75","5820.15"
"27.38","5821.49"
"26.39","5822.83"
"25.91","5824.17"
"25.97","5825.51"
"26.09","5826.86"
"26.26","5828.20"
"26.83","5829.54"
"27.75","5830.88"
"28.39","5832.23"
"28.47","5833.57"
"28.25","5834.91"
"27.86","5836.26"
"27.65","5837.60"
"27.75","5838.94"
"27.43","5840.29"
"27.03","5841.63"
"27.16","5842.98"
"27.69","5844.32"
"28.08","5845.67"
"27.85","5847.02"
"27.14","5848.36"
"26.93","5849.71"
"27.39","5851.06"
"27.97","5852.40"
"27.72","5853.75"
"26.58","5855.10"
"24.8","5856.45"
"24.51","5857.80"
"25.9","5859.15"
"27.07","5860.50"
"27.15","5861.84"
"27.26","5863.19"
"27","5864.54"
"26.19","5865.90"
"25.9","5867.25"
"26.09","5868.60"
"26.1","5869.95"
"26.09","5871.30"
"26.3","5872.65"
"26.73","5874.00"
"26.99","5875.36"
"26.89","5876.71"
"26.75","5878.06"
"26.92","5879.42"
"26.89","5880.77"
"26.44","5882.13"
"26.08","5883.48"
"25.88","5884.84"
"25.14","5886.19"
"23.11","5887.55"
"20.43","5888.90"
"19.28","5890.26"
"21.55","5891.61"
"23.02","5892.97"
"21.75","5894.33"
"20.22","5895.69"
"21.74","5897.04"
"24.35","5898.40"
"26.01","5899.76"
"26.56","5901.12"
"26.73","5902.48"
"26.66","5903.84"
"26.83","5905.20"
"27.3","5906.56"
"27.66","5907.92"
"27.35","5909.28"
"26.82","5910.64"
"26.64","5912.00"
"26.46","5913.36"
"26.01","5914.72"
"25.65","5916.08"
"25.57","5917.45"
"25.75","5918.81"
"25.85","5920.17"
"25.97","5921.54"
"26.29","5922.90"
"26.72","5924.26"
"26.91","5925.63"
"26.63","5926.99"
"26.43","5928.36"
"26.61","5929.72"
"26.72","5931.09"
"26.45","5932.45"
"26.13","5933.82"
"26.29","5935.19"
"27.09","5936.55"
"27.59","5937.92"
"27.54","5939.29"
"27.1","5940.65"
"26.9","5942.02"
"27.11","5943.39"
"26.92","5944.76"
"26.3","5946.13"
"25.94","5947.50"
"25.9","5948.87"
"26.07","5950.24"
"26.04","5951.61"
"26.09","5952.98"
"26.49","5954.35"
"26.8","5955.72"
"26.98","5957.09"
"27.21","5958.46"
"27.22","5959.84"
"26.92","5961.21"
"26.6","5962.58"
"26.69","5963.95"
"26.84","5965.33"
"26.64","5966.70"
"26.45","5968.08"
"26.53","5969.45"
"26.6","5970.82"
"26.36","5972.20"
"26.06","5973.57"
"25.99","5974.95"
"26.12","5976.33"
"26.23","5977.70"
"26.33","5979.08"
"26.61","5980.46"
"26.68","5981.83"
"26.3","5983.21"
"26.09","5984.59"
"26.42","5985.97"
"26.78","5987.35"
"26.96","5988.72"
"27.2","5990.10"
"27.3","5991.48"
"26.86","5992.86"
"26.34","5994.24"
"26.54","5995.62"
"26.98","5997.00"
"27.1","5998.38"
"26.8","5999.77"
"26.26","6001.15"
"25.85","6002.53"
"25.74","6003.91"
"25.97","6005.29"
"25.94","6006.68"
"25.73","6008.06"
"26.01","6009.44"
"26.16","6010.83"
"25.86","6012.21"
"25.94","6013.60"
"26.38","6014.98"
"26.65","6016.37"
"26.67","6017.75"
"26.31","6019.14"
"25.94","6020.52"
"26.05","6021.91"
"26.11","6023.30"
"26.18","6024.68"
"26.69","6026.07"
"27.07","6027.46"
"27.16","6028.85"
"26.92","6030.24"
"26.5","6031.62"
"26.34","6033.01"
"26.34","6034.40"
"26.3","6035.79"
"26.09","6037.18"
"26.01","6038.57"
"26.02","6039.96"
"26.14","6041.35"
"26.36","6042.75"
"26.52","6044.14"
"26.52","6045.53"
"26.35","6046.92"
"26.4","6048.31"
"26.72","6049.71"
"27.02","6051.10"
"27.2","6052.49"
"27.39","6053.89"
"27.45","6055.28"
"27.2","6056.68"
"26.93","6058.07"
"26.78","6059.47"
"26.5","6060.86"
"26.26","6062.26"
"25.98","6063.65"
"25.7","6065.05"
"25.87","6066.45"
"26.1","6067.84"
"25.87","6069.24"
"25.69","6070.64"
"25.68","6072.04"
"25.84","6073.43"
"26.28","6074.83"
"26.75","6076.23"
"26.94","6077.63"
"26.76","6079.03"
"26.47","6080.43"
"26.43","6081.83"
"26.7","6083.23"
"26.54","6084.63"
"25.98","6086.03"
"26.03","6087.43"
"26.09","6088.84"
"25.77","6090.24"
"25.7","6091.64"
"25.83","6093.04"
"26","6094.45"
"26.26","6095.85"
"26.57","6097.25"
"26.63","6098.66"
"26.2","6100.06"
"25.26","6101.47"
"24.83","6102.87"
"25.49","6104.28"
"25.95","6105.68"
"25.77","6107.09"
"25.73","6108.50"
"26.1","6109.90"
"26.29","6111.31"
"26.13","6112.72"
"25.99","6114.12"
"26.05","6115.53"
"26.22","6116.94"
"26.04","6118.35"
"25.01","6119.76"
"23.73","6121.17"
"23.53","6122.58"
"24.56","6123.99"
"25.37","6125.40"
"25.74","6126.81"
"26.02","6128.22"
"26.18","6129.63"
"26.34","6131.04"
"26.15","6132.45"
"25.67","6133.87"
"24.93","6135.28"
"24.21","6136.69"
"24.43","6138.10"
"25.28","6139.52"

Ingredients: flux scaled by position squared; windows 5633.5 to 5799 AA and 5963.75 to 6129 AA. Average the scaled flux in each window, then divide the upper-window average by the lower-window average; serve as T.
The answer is 1.10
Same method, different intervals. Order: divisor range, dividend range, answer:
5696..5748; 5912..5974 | 1.08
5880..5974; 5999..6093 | 1.06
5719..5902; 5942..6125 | 1.06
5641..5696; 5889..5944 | 1.05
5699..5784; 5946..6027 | 1.08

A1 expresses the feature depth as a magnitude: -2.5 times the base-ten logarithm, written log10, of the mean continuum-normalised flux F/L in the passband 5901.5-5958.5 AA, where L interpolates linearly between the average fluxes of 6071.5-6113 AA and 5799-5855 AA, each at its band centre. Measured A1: 0.02 mag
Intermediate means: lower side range 27.9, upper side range 26.1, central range 26.6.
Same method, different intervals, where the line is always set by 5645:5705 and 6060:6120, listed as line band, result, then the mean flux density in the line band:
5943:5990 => -0.01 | 26.5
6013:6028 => -0.01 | 26.4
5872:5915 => 0.04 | 25.2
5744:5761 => -0.02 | 26.9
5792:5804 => -0.07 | 28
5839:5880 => -0.02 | 26.8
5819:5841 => -0.04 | 27.3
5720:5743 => -0.02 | 26.9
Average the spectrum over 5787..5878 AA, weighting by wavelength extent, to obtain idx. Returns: 27.4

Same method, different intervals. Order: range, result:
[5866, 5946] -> 25.8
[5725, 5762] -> 27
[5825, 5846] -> 27.4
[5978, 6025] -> 26.4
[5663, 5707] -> 26.6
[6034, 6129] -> 26.1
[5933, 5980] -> 26.6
